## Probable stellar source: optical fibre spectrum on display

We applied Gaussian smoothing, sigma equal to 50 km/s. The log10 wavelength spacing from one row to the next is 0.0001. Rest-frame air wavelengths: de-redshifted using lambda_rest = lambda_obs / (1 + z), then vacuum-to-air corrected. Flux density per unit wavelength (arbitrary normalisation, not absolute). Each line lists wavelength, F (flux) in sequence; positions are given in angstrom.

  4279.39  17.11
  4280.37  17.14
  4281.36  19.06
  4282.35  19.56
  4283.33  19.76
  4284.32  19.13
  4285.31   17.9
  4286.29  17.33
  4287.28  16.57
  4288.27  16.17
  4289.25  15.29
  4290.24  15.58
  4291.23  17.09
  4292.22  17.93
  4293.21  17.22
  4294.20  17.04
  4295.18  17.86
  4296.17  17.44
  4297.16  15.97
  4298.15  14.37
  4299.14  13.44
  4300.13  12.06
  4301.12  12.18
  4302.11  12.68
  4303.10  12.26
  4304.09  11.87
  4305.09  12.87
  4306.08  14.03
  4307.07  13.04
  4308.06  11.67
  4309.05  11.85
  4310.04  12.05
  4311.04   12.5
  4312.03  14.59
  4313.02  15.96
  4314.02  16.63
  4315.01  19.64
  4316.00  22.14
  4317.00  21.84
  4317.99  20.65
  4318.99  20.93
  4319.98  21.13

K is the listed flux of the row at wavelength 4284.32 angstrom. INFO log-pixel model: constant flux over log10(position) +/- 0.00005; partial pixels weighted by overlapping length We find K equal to 19.13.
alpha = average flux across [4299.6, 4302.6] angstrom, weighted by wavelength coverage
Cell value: 12.3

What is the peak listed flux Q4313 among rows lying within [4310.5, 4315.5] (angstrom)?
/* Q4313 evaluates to 19.64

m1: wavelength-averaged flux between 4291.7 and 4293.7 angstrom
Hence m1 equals 17.5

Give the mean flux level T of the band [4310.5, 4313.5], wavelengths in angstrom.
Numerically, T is 14.3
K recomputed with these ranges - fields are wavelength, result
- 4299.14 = 13.44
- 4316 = 22.14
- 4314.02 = 16.63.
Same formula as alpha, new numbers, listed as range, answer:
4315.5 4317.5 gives 22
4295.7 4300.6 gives 14.7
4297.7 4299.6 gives 13.9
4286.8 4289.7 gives 16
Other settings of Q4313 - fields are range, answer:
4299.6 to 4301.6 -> 12.18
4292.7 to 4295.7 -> 17.86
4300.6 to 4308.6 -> 14.03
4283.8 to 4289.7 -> 19.13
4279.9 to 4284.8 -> 19.76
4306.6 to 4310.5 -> 13.04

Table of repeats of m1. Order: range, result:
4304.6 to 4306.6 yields 13.5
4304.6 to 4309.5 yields 12.7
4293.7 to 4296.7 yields 17.5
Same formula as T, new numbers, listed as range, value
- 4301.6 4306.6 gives 12.7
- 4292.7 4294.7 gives 17.2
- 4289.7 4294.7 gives 17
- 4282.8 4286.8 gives 18.5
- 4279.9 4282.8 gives 18.5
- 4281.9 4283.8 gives 19.7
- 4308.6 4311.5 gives 12.1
